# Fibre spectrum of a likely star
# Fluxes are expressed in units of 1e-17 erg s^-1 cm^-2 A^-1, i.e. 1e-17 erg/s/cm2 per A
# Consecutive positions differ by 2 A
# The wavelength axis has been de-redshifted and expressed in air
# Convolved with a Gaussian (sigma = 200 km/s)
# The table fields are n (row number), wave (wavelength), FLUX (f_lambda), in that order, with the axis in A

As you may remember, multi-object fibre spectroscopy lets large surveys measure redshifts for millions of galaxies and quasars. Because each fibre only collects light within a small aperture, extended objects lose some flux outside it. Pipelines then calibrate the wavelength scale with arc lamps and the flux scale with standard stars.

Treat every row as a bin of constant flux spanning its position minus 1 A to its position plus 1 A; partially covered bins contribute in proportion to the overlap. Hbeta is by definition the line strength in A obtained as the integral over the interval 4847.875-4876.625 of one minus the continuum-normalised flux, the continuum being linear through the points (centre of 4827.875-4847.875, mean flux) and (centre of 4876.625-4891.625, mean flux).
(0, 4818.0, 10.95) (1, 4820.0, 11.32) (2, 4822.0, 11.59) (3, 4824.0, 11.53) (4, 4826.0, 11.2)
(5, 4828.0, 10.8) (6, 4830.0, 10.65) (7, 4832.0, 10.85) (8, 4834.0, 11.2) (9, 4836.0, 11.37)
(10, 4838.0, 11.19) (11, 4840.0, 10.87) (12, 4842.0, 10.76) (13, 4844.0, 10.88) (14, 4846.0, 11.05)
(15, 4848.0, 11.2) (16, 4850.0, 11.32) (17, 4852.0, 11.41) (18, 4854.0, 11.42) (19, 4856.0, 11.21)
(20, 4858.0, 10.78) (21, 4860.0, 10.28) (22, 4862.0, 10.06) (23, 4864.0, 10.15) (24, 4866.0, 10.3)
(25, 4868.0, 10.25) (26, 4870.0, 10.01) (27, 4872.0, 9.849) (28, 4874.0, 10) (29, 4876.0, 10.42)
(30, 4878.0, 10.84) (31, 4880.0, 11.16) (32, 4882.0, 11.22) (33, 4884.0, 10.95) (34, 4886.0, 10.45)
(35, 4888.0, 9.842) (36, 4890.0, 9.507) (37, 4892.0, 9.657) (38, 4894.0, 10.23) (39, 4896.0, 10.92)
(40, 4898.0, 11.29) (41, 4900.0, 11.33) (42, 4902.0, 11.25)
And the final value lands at 0.49 A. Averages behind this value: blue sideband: 11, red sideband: 10.5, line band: 10.6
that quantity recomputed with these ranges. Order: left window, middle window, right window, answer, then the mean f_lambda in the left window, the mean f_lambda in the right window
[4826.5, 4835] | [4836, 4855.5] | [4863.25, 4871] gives -1.0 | 10.9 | 10.2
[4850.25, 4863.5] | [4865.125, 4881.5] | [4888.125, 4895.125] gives 0.0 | 10.9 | 9.82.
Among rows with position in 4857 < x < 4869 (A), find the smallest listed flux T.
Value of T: 10.06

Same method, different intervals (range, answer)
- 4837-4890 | 9.507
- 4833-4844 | 10.76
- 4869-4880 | 9.849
